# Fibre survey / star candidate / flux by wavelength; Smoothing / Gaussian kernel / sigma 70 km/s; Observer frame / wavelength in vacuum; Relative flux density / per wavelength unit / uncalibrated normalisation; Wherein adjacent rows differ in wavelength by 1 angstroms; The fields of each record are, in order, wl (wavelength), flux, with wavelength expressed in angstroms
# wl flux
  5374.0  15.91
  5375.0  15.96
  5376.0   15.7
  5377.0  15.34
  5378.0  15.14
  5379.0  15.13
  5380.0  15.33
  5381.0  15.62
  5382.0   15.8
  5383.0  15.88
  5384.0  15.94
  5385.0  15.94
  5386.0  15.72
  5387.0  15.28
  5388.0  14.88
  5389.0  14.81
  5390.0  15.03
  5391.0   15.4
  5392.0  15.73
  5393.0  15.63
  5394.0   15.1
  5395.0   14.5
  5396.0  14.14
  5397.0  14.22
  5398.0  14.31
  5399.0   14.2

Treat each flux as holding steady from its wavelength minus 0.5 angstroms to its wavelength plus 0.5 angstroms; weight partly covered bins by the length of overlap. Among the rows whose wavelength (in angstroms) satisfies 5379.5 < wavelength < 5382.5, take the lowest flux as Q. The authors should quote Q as 15.33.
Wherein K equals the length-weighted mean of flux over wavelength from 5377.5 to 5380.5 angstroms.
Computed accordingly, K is 15.2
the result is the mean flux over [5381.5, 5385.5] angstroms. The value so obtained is 15.9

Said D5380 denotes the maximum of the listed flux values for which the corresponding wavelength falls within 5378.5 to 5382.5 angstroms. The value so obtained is 15.8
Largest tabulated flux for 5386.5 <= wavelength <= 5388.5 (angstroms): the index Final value 15.28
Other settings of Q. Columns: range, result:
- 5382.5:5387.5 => 15.28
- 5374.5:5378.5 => 15.14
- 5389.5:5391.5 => 15.03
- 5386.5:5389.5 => 14.81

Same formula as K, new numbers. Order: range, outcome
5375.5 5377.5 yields 15.5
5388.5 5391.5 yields 15.1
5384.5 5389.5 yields 15.3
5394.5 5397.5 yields 14.3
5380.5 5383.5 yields 15.8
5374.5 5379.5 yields 15.5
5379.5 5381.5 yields 15.5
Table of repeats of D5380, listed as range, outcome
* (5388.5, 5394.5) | 15.73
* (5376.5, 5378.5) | 15.34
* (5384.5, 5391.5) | 15.94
